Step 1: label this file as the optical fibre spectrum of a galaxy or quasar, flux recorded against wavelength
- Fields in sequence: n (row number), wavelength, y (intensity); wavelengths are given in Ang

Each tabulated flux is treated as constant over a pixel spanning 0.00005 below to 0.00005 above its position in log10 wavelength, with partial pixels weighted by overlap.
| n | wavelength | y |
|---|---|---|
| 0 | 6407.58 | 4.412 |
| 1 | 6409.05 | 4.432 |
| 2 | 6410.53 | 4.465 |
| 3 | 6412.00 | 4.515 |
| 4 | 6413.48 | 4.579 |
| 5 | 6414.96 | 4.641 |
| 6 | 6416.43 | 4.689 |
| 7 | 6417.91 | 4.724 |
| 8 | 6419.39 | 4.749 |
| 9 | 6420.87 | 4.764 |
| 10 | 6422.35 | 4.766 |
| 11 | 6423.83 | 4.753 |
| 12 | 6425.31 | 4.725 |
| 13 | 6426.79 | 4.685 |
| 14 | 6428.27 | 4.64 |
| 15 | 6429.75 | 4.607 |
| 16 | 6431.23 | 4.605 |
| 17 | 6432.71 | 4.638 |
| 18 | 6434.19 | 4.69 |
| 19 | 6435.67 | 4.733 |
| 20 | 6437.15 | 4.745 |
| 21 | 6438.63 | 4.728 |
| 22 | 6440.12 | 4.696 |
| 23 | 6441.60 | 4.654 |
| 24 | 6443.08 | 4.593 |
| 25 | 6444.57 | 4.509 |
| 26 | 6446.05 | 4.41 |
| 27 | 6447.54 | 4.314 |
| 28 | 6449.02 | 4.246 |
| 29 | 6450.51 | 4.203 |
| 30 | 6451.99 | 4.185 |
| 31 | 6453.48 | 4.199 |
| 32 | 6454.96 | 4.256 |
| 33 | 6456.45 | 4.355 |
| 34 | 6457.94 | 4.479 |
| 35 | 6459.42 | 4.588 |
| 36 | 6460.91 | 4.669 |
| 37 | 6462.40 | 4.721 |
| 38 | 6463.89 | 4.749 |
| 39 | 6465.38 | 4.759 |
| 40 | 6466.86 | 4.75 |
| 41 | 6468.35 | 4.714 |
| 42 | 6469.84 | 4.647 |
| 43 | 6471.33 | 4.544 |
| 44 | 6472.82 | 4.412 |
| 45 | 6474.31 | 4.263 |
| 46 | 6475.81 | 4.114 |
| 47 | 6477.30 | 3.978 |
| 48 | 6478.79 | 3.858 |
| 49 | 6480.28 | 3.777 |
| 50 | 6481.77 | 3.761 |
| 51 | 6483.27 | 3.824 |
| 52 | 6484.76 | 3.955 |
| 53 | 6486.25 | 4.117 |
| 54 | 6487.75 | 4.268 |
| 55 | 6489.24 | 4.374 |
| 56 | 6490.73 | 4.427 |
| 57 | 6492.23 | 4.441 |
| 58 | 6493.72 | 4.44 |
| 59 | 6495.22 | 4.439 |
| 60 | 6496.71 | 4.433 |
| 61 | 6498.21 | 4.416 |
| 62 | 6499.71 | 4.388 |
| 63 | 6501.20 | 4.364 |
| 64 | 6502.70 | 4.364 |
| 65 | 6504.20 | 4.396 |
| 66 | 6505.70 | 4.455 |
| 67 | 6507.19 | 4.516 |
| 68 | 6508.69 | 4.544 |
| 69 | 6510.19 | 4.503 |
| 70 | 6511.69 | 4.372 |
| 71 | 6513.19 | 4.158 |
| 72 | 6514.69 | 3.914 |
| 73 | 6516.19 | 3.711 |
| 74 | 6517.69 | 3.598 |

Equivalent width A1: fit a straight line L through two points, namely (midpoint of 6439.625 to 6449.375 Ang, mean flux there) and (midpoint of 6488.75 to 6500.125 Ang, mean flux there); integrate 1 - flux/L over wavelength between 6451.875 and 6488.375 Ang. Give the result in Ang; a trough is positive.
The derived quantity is 1.1 Ang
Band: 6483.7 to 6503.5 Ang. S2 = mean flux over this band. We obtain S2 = 4.33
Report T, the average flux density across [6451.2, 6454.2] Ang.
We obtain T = 4.19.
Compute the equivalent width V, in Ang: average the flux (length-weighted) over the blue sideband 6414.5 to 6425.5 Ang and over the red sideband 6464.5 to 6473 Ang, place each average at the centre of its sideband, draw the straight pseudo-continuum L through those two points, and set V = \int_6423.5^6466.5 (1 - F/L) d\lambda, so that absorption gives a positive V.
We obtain 1.2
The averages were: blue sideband 4.73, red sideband 4.66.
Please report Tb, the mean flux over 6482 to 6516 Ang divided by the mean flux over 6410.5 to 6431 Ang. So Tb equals 0.9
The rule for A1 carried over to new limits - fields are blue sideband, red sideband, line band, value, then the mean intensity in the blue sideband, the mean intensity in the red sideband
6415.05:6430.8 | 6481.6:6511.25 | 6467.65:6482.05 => 0.73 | 4.7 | 4.33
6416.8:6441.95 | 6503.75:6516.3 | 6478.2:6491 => 1.17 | 4.7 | 4.31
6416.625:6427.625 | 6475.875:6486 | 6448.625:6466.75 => -1.06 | 4.73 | 3.89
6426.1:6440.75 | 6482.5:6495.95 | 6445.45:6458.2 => 0.70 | 4.68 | 4.25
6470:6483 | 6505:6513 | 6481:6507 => 0.03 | 4.1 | 4.46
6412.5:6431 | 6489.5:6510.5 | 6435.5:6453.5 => 0.52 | 4.69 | 4.44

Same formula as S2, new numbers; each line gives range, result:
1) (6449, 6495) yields 4.33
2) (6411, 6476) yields 4.57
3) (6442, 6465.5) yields 4.45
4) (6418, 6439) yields 4.7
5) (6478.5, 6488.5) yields 3.94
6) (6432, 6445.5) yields 4.66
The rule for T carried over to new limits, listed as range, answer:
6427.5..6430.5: 4.63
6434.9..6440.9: 4.73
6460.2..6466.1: 4.72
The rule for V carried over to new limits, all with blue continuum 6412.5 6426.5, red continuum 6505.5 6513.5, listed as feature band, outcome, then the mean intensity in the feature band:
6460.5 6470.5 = -0.3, 4.72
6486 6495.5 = 0.3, 4.37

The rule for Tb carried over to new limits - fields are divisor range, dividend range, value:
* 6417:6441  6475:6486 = 0.83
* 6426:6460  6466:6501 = 0.95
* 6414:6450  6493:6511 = 0.96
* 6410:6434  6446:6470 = 0.96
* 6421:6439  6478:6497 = 0.89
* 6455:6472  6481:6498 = 0.92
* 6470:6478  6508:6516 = 0.99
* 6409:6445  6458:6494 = 0.93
